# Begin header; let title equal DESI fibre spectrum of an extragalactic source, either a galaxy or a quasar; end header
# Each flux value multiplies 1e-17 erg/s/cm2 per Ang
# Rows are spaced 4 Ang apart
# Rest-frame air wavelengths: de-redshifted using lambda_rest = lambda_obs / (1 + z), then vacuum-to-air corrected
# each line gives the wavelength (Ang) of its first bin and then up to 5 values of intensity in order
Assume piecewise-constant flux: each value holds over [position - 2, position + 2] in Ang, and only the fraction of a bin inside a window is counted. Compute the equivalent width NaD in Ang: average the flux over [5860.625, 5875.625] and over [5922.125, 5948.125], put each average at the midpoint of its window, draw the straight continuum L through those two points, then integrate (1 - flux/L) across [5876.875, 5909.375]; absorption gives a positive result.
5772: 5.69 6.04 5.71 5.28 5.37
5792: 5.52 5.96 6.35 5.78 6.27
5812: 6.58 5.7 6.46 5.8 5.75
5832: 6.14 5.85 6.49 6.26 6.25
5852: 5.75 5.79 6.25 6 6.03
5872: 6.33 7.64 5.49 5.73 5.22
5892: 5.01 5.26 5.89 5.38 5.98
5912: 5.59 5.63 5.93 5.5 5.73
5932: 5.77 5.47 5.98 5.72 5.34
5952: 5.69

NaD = 2.7 Ang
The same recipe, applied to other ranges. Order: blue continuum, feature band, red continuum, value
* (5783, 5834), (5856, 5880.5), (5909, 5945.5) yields -2.0 Ang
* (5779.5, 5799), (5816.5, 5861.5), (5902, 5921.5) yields -3.4 Ang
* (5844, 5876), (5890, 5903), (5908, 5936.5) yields 1.1 Ang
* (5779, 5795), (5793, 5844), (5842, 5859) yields -3.0 Ang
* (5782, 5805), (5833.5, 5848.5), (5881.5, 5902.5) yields -1.7 Ang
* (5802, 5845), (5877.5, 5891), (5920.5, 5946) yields 0.8 Ang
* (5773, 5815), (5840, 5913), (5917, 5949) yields -1.7 Ang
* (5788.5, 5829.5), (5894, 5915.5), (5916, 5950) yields 0.5 Ang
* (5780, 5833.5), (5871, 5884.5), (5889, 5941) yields -1.5 Ang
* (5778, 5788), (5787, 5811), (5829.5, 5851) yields -1.1 Ang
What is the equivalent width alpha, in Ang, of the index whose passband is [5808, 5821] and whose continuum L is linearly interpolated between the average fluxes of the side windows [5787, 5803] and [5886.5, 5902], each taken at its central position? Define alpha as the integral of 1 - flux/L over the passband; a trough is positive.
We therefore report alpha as -1.14 Ang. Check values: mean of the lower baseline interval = 5.83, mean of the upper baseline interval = 5.35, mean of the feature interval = 6.23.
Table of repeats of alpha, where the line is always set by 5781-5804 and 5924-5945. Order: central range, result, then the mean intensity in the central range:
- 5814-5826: -0.6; 5.99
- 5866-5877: -1.7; 6.58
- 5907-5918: 0.0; 5.71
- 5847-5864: -0.9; 5.99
